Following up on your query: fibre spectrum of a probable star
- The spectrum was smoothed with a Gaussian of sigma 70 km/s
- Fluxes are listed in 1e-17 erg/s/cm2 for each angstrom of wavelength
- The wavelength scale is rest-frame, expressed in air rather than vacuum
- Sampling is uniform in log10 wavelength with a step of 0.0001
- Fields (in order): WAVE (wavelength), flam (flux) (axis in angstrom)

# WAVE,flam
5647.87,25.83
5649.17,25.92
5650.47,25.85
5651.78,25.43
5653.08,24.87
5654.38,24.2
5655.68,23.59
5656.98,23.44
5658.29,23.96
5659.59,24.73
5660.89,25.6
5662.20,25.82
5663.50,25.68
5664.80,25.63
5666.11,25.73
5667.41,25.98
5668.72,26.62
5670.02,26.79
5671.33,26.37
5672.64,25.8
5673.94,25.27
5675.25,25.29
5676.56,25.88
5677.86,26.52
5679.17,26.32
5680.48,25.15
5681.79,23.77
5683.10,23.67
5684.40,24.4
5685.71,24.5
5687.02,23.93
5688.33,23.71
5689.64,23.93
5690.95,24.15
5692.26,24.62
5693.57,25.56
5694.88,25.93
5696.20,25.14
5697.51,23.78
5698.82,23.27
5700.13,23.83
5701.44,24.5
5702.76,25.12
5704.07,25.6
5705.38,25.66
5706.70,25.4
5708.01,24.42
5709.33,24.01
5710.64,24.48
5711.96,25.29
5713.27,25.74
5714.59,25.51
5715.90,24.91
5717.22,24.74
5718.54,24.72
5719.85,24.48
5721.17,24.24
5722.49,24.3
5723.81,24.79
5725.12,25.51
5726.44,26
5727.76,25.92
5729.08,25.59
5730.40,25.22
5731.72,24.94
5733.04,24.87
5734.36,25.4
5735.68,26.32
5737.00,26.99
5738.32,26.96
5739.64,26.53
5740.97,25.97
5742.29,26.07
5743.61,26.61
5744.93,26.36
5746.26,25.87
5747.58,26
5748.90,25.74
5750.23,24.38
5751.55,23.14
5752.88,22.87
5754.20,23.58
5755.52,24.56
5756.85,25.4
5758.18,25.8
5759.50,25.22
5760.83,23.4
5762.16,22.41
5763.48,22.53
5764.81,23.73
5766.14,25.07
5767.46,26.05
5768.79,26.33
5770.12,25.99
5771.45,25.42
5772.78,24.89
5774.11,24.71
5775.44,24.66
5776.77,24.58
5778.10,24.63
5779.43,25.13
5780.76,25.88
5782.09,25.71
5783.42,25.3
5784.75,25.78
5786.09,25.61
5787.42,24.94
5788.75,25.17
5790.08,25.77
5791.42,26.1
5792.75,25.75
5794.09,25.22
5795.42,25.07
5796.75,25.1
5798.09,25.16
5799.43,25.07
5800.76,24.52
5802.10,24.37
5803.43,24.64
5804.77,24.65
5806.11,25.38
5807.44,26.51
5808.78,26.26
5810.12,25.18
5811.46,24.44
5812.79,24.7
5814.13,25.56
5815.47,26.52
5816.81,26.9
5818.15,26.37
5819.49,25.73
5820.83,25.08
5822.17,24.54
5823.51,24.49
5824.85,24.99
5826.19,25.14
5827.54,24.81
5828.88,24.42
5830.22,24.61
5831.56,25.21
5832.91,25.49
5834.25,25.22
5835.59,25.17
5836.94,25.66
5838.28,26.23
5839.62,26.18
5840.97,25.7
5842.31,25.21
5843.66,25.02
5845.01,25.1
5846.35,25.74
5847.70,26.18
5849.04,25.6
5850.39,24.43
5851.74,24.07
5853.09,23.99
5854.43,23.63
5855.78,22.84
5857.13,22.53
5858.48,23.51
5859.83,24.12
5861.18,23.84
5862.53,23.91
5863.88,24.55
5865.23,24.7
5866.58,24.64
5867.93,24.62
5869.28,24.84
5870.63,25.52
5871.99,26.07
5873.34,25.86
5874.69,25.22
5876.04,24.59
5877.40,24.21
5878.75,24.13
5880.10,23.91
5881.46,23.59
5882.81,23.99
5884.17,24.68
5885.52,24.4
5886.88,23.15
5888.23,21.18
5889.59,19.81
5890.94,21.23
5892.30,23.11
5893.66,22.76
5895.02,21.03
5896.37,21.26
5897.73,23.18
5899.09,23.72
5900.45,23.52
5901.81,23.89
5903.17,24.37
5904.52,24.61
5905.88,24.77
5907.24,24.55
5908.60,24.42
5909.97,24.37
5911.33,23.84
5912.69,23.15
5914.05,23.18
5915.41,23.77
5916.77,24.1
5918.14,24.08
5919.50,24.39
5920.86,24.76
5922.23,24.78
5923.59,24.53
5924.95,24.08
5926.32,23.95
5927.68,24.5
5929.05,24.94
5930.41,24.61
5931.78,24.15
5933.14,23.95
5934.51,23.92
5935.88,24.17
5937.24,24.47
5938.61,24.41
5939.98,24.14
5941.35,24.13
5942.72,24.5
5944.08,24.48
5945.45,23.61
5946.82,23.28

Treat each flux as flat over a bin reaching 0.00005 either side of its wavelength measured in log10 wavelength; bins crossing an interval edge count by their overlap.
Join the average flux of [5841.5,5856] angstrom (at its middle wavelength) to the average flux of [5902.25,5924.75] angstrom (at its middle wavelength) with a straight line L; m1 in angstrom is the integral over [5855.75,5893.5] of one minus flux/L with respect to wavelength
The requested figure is 1.0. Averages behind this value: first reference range 24.8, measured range 23.9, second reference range 24.2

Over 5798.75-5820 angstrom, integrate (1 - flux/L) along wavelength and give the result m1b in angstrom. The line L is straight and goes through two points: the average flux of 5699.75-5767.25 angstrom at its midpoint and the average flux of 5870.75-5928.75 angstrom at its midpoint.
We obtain -0.8 angstrom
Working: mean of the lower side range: 25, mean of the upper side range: 23.8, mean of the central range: 25.4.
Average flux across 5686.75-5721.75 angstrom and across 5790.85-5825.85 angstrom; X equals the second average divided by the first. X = 1.0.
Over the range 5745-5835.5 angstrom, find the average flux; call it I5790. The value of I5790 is 25.1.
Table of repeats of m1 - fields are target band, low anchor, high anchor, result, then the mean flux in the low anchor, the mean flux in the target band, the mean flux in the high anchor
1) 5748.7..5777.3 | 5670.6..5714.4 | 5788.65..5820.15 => 0.8 angstrom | 24.9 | 24.5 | 25.4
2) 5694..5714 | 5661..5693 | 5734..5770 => 0.3 angstrom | 25.2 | 24.8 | 25.2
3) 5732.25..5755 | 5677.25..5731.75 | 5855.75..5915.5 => -0.8 angstrom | 24.8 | 25.5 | 23.8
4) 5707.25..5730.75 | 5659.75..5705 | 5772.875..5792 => 0.2 angstrom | 25.1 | 25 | 25.3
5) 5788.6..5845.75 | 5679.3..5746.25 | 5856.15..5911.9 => -2.4 angstrom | 25.1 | 25.3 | 23.8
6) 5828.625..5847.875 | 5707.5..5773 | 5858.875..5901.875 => -1.0 angstrom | 25.1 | 25.4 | 23.7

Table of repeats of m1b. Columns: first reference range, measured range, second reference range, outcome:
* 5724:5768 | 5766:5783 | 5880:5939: -0.27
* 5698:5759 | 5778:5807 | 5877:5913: -0.92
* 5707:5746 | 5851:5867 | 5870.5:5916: 0.11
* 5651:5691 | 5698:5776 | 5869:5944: -0.94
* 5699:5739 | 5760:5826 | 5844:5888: -0.96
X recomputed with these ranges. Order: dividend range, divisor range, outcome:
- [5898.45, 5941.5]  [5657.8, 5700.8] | 0.96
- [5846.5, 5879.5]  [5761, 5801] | 0.98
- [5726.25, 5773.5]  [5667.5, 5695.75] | 1.00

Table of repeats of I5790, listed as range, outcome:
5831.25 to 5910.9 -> 24.2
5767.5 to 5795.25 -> 25.4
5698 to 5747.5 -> 25.3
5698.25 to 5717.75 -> 24.8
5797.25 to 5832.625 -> 25.2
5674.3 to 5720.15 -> 24.8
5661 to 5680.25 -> 25.9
